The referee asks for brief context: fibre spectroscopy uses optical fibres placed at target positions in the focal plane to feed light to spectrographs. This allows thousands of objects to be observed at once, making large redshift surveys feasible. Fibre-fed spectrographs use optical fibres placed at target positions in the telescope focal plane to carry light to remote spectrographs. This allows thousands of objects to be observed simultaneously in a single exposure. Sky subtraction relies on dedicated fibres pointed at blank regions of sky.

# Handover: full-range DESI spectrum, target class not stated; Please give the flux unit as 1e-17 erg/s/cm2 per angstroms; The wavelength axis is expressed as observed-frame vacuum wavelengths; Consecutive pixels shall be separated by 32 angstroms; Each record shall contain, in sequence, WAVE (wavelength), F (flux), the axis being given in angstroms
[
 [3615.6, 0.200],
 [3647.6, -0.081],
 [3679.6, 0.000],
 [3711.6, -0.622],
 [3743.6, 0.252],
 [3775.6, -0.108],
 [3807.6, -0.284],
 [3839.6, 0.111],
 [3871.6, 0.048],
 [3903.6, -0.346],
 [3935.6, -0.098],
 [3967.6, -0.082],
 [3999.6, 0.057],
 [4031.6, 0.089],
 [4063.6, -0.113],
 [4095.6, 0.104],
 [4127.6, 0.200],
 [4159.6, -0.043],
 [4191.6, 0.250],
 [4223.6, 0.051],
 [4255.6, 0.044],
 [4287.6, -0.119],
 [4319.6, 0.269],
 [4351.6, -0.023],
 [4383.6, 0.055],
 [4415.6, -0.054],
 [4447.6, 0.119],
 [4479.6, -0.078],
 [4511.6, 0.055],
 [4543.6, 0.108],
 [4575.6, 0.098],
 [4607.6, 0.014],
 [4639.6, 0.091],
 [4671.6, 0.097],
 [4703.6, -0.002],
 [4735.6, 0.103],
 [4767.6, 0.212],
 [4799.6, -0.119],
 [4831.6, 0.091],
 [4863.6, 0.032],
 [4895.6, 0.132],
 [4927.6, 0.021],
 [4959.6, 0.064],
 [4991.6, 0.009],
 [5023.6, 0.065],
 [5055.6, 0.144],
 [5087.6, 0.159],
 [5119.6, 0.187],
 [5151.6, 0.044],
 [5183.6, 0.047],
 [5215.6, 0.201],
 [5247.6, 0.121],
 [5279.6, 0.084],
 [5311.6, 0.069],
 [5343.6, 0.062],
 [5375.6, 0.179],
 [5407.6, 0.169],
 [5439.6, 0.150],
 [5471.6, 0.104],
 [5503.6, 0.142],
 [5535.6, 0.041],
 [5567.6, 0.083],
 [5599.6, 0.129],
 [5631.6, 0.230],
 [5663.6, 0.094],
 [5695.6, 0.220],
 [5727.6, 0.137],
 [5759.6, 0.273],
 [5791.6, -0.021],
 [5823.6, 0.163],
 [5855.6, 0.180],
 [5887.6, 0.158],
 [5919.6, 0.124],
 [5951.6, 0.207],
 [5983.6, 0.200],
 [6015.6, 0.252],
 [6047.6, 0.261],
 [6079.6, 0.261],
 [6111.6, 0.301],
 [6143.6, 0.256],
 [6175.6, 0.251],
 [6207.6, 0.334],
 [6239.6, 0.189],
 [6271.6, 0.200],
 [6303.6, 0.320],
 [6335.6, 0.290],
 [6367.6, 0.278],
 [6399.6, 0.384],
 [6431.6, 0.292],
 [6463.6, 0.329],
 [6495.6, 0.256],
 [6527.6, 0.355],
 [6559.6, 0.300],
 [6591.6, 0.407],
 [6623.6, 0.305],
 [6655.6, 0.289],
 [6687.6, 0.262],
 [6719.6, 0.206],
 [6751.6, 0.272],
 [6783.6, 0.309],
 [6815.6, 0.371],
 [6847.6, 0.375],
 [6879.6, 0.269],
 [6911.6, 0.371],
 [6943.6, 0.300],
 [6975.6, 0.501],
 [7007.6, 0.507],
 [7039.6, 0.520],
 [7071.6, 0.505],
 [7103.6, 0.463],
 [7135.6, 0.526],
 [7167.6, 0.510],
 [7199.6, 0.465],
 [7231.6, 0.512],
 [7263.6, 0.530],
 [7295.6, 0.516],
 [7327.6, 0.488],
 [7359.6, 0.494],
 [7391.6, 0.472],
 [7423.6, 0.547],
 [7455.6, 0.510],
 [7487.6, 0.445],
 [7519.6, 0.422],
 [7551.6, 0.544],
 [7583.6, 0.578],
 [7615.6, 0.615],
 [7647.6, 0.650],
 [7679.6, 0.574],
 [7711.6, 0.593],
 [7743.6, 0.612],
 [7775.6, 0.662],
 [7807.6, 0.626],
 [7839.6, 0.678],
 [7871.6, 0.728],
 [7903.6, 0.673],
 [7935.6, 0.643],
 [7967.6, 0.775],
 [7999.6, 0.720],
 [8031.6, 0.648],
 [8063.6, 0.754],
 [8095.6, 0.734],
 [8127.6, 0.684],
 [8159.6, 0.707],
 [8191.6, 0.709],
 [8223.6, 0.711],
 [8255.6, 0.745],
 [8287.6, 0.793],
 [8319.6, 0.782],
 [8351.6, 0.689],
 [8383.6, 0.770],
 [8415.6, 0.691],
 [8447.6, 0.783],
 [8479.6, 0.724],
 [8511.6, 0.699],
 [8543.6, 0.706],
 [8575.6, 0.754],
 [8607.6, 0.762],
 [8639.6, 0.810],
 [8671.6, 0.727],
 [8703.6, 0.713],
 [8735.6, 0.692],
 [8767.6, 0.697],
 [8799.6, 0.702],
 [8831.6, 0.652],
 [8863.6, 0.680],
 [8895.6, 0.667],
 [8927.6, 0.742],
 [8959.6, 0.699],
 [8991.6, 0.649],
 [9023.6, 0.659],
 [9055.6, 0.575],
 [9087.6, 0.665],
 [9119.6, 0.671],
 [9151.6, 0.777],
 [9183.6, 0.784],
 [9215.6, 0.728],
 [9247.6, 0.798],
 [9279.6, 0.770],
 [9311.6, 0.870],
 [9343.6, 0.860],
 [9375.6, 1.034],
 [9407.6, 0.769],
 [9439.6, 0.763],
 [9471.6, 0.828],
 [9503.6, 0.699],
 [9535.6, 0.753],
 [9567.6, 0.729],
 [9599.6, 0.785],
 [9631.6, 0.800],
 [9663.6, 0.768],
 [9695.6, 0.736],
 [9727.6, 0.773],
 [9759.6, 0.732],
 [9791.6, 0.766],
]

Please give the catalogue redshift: 0.75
